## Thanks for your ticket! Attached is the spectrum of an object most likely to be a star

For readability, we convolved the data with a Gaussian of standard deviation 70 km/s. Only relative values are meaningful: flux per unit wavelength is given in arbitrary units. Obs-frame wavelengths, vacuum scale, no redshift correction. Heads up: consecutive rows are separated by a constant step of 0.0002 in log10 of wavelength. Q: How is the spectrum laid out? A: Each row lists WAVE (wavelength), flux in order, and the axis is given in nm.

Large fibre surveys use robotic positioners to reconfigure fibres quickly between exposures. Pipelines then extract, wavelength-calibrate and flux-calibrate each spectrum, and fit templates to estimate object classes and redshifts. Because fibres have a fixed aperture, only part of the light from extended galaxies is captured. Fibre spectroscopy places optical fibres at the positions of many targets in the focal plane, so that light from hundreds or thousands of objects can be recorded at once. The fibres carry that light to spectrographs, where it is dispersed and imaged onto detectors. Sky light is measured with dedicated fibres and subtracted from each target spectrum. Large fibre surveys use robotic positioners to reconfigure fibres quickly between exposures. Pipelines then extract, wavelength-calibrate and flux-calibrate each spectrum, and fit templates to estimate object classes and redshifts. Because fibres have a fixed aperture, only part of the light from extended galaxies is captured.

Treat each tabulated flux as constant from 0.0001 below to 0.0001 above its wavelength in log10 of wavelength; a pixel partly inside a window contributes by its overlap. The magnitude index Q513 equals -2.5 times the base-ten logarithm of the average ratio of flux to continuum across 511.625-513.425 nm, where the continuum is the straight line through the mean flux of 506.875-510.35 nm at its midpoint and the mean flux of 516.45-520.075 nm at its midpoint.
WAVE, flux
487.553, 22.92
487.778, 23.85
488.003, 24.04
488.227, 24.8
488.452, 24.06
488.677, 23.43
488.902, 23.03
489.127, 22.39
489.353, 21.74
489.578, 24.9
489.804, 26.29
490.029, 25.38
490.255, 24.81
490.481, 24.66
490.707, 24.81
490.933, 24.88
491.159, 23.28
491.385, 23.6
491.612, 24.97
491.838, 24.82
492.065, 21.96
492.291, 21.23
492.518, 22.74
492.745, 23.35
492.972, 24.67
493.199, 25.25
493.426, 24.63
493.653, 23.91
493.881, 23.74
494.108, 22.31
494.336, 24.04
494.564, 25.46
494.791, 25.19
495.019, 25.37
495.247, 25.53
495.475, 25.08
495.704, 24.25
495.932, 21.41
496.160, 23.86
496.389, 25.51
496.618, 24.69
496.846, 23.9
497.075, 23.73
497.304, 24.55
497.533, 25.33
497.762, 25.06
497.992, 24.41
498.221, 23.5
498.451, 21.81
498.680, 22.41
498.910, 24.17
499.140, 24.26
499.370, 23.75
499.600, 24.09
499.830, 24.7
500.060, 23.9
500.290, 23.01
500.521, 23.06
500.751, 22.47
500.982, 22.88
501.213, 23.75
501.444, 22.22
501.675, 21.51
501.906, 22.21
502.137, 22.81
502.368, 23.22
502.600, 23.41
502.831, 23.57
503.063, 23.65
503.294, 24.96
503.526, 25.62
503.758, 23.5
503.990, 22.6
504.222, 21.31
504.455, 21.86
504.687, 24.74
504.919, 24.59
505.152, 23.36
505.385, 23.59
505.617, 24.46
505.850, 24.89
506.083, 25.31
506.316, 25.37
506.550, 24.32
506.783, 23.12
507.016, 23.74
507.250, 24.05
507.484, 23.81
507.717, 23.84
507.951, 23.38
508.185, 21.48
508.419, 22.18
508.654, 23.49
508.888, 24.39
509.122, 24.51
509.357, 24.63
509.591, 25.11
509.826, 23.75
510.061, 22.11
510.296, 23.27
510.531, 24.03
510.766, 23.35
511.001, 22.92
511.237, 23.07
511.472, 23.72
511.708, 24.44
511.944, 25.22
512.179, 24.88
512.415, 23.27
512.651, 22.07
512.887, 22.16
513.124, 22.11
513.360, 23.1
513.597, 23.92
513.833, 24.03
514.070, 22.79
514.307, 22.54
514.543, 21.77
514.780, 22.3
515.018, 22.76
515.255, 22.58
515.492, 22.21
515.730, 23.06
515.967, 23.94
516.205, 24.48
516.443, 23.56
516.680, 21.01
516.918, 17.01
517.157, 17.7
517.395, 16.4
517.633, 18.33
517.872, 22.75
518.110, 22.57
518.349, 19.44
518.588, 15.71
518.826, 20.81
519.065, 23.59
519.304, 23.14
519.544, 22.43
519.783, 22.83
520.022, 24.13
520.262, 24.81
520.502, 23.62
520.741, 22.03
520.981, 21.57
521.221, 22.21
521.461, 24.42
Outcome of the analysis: -0.049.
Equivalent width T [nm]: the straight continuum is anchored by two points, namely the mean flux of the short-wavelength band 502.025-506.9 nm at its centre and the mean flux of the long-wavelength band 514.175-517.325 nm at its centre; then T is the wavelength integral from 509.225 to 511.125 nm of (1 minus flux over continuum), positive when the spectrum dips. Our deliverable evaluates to -0.07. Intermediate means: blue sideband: 23.8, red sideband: 21.8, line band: 23.6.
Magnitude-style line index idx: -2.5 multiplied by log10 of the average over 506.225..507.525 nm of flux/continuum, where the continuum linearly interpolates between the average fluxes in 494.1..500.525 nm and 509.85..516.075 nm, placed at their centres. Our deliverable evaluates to -0.02 mag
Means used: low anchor 24.1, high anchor 23.1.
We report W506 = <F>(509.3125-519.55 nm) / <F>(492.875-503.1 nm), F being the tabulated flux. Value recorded 0.9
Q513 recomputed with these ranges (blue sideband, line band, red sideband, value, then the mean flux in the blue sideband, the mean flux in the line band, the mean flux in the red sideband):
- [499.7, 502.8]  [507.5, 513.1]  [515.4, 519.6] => -0.08 mag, 23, 23.5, 21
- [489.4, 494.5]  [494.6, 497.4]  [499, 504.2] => -0.03 mag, 24.1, 24.5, 23.4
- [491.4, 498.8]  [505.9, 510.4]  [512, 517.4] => -0.04 mag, 24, 23.8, 22.3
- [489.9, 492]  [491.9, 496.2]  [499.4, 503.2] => 0.01 mag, 24.5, 23.9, 23.2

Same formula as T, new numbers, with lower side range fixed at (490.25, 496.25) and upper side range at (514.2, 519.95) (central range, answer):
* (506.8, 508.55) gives -0.06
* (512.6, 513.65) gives -0.04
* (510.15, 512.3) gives -0.18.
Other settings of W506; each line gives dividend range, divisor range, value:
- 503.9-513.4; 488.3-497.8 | 0.98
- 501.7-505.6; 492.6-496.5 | 0.96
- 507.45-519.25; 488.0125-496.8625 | 0.93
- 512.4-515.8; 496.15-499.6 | 0.94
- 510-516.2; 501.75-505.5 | 0.99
